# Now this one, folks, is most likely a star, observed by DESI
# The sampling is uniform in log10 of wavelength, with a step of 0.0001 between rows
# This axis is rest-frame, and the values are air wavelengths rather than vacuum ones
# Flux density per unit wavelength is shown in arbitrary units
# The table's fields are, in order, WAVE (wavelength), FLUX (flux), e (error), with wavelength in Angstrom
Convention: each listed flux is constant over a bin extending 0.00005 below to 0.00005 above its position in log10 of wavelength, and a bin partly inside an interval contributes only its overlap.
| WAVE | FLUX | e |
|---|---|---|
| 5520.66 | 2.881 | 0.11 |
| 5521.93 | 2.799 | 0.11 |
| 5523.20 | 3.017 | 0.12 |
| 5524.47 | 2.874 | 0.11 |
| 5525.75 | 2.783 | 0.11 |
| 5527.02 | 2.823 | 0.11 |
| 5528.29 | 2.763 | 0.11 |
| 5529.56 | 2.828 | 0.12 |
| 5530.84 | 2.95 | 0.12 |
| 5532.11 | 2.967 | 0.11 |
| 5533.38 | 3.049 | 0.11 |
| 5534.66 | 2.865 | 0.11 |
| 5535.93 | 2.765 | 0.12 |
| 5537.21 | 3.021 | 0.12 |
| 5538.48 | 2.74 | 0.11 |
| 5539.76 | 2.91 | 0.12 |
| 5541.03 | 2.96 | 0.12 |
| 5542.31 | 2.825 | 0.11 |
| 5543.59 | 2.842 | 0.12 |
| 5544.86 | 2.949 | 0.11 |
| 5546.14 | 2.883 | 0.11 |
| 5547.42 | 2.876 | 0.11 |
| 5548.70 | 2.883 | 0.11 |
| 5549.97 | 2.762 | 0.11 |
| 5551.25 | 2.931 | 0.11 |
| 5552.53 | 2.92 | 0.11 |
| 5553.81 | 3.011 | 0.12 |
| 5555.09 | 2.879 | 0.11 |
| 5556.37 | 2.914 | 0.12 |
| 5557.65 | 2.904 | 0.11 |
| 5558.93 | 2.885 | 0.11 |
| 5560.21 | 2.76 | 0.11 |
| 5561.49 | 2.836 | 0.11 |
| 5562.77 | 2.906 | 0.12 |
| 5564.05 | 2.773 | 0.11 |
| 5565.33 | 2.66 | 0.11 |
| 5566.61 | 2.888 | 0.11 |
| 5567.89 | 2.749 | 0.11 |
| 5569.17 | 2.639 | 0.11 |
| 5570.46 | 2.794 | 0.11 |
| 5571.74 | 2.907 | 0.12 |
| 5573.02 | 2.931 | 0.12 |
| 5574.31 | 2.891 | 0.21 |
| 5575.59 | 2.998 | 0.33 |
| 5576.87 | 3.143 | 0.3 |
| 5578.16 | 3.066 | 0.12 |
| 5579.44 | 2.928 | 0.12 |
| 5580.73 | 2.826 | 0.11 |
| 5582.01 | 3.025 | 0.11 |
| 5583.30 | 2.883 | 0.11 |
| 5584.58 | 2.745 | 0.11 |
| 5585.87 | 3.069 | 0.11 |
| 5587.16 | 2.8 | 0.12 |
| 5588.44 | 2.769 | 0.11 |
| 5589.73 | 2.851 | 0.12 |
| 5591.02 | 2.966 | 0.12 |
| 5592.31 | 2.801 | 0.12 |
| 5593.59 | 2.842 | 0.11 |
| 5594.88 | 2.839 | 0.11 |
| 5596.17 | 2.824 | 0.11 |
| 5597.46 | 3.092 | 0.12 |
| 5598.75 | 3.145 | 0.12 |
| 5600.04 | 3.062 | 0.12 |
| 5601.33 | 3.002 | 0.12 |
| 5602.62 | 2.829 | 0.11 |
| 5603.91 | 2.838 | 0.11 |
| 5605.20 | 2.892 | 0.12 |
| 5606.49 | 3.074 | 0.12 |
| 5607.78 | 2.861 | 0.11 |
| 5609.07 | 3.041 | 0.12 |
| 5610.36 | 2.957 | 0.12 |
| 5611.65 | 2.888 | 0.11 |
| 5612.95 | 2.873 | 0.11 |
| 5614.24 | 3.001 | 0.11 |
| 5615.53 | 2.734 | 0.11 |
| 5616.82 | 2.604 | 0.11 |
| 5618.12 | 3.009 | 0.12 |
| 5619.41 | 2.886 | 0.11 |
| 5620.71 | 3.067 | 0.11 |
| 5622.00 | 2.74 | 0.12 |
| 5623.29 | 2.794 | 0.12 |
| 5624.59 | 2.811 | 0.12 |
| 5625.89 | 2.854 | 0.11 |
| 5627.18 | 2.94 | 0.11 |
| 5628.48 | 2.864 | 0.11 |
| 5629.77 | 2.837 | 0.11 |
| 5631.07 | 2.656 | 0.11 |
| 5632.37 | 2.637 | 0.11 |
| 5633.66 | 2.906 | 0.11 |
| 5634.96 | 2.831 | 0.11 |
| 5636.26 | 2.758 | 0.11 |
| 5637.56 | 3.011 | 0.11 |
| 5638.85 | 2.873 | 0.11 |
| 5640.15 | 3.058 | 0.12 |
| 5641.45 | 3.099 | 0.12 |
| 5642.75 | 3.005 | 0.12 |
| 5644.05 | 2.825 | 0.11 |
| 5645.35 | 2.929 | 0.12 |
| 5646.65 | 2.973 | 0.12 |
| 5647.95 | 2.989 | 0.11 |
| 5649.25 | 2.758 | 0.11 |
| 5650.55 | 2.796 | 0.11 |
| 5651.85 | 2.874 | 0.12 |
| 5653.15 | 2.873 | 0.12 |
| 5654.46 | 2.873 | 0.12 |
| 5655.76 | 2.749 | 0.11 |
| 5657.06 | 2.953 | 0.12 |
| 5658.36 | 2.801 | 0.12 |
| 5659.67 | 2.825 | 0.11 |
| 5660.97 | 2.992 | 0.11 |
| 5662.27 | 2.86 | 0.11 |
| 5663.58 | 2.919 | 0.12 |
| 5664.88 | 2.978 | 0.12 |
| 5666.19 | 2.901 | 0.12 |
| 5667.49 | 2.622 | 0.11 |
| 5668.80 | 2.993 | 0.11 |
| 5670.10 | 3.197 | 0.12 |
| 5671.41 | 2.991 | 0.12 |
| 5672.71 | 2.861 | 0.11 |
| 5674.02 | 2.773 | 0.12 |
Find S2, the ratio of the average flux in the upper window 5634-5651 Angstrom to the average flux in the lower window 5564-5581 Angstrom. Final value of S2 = 1.01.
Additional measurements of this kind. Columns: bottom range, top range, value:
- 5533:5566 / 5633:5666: 1.01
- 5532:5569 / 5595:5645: 1.01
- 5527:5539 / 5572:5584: 1.03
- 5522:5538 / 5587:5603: 1.01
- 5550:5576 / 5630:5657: 1.01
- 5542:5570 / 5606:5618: 1.02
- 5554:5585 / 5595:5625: 1.01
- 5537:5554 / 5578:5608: 1.01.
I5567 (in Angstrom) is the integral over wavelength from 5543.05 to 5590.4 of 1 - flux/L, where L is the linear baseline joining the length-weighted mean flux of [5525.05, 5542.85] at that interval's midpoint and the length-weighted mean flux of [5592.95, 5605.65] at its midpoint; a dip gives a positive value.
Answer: 0.5 Angstrom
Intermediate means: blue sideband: 2.87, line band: 2.88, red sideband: 2.94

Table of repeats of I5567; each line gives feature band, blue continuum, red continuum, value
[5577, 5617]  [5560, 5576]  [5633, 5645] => -0.64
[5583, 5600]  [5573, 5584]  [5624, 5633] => 0.13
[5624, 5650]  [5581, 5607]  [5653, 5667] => 0.11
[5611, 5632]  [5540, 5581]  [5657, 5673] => 0.40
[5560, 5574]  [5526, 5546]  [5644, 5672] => 0.38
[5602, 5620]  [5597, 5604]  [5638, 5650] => 0.59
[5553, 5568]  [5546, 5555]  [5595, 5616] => 0.27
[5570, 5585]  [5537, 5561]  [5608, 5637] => -0.32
